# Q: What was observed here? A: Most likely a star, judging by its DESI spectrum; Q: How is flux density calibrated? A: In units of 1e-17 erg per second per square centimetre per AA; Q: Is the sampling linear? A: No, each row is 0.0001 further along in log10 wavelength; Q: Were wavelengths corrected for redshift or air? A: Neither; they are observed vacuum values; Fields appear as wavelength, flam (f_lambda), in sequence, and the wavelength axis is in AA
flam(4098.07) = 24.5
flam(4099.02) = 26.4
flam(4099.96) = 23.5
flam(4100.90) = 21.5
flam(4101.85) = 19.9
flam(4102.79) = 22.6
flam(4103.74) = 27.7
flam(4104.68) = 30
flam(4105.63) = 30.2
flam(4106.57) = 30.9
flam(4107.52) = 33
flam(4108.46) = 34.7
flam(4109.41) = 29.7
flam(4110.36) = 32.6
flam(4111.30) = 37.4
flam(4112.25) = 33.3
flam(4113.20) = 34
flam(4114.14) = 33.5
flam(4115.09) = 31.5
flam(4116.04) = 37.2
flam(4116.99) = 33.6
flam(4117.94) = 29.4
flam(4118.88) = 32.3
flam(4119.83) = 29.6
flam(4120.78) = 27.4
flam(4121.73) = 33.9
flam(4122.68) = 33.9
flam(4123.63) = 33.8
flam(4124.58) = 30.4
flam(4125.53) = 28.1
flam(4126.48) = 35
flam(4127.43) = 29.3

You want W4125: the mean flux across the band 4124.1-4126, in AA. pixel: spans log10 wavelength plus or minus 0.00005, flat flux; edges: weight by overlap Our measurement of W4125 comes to 29.3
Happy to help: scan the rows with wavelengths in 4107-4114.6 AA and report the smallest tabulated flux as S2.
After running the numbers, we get 29.7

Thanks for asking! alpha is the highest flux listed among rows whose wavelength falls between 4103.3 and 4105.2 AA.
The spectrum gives 30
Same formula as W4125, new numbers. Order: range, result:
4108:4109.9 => 32.1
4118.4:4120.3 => 31.1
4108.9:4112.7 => 33.2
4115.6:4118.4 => 33.3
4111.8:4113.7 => 33.7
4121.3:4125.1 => 32.9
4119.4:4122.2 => 30.3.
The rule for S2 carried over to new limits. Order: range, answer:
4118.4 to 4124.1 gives 27.4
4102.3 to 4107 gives 22.6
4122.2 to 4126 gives 28.1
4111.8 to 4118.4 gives 29.4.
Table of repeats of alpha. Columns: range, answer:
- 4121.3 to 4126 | 33.9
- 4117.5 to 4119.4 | 32.3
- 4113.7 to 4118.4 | 37.2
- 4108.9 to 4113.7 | 37.4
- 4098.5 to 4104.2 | 27.7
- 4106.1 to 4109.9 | 34.7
